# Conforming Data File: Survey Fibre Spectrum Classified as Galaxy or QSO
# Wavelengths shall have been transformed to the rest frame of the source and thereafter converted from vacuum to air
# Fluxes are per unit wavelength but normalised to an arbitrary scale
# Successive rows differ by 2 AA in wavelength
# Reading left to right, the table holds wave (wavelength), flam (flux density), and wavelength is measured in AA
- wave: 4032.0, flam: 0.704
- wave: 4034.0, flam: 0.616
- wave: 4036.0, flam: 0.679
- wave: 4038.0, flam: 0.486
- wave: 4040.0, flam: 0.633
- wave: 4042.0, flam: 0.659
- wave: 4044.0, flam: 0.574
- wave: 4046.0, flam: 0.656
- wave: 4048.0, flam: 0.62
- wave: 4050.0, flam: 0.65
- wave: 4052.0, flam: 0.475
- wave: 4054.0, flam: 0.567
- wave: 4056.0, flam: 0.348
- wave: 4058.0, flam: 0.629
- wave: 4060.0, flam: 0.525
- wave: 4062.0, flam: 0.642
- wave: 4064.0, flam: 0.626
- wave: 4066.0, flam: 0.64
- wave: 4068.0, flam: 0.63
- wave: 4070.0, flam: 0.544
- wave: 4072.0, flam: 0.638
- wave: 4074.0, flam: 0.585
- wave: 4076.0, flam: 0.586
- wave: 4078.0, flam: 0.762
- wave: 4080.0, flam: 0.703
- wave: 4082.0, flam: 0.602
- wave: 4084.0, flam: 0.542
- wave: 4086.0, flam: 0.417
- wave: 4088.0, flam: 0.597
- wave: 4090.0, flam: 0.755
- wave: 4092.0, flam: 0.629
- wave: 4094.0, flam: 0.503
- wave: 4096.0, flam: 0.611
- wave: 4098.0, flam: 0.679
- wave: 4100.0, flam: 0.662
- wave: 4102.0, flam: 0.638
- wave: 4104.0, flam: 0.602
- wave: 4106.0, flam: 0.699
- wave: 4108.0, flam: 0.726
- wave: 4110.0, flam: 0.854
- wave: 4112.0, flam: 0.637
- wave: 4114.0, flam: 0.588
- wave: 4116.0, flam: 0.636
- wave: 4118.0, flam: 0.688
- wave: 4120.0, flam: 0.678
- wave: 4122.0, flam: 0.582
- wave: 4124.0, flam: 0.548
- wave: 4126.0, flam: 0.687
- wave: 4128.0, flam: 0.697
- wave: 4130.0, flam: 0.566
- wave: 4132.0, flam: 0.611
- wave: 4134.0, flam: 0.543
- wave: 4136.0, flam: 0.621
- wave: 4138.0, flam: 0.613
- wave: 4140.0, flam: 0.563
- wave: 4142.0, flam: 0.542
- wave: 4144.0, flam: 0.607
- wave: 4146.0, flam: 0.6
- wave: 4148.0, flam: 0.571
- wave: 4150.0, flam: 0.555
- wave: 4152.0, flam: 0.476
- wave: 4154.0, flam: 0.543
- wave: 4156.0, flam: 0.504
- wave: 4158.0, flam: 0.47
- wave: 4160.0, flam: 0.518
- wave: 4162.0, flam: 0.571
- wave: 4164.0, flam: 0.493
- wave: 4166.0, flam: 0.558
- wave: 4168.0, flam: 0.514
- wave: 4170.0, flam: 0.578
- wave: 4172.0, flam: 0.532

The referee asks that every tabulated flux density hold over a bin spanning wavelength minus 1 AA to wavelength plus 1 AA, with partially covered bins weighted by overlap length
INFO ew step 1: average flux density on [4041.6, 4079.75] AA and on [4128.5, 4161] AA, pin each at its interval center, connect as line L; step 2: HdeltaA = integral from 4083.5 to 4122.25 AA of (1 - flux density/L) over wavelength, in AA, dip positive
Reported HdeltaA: -4.0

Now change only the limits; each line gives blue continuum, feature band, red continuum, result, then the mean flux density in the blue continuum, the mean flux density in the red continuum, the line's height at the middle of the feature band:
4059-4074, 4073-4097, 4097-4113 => 1.3 AA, 0.605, 0.687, 0.644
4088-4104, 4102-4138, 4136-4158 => -2.8 AA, 0.635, 0.556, 0.598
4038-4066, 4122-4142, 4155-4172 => -2.2 AA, 0.583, 0.526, 0.542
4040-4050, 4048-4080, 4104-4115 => 2.7 AA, 0.63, 0.692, 0.648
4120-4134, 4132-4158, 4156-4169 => 0.3 AA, 0.615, 0.519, 0.566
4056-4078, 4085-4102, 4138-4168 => -0.8 AA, 0.6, 0.542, 0.582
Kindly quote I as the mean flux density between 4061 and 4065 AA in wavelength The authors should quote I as 0.634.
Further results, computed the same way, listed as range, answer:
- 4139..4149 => 0.577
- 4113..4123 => 0.634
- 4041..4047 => 0.63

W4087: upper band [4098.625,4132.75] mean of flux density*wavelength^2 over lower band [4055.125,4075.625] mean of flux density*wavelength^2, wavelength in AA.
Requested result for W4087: 1.15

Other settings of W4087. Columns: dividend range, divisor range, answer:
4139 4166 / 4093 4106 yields 0.89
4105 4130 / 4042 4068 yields 1.17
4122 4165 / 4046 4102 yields 0.98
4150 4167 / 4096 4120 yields 0.79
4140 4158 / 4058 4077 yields 0.94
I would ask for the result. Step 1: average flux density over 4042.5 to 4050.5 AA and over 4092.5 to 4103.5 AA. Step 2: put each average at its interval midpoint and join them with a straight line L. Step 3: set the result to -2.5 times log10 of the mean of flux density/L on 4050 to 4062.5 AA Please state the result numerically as 0.165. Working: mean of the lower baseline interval 0.626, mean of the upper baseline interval 0.618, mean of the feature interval 0.536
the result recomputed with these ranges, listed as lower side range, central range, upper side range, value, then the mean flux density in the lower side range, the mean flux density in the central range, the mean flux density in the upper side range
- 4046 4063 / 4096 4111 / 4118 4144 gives -0.16 mag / 0.563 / 0.689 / 0.608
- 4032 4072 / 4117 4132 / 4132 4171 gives -0.13 mag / 0.594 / 0.634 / 0.551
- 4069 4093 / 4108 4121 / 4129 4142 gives -0.15 mag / 0.613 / 0.684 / 0.583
